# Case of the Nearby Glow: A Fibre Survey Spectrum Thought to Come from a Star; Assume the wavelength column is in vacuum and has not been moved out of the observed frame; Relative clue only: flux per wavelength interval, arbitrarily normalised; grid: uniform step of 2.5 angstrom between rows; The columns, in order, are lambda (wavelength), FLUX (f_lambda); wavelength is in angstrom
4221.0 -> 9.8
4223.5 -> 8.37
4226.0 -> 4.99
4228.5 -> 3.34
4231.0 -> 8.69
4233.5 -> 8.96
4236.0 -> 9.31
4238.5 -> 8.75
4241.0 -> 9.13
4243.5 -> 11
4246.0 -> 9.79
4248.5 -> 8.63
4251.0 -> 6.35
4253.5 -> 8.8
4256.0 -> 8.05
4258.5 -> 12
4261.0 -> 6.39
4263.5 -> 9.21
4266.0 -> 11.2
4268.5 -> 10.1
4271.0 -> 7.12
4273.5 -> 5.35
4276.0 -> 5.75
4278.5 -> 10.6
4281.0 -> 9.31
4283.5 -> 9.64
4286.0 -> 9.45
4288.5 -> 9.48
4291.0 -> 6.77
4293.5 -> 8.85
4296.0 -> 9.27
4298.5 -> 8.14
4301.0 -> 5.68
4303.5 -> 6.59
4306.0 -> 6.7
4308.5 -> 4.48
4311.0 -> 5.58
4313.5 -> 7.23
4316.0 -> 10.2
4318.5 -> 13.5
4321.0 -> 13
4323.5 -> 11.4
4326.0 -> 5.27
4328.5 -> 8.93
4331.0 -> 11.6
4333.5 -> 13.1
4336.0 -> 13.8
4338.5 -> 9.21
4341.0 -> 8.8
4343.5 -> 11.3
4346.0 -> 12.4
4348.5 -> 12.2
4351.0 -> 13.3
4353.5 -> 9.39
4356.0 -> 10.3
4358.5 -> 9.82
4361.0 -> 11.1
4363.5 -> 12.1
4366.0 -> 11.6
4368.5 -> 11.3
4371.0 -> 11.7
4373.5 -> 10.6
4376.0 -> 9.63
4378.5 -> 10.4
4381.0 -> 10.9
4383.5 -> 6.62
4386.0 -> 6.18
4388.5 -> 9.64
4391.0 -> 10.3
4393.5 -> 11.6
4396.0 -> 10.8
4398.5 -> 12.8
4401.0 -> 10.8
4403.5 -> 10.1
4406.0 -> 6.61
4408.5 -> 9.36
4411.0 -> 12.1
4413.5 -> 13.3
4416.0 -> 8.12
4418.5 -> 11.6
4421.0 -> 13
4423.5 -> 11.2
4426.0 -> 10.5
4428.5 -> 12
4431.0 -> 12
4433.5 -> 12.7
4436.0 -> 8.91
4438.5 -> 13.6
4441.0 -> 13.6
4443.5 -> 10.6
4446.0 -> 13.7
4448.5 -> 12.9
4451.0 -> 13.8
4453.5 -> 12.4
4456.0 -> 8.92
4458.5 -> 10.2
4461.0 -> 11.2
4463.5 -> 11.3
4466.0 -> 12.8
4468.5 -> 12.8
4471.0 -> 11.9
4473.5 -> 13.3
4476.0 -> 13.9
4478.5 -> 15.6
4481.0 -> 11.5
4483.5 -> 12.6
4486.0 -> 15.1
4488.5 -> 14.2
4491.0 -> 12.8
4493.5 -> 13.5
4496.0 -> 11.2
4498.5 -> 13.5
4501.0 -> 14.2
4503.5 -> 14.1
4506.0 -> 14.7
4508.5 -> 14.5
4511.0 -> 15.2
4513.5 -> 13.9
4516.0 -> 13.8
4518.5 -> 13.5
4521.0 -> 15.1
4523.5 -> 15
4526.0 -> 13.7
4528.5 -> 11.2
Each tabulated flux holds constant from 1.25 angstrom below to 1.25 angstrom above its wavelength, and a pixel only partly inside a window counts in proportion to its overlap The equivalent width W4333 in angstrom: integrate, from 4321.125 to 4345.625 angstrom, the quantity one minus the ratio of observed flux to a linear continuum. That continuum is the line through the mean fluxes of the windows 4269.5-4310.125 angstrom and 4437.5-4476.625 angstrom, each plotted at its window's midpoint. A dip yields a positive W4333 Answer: -4.6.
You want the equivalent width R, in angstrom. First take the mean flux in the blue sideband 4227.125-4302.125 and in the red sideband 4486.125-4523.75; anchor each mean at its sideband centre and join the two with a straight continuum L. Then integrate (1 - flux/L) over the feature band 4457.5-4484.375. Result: 1.44 angstrom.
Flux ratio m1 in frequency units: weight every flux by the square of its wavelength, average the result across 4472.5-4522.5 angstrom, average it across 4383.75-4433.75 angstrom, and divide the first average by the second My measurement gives 1.35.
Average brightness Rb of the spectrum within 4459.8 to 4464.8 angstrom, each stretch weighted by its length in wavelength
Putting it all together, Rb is 11.3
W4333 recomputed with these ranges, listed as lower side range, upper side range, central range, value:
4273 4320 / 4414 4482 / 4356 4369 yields -1.7 angstrom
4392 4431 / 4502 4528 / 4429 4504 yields 0.6 angstrom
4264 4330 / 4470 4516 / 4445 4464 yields 1.2 angstrom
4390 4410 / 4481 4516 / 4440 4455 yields -1.0 angstrom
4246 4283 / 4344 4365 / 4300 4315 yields 5.7 angstrom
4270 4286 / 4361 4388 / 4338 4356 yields -2.7 angstrom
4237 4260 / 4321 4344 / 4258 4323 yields 8.6 angstrom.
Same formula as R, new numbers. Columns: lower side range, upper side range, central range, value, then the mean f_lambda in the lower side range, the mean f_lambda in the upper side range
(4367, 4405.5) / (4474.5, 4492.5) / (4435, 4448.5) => -0.1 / 10.2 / 13.7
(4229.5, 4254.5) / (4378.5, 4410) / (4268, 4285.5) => 1.6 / 8.89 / 9.69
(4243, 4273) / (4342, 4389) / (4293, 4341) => 3.7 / 8.91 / 10.6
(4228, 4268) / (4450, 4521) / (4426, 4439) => 0.6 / 8.85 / 13.1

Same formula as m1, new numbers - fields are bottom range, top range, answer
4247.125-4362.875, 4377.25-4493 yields 1.32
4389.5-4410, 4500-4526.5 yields 1.47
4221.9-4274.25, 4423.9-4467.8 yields 1.54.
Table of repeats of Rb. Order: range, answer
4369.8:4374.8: 11.1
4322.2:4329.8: 8.58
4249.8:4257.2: 7.74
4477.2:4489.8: 13.8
